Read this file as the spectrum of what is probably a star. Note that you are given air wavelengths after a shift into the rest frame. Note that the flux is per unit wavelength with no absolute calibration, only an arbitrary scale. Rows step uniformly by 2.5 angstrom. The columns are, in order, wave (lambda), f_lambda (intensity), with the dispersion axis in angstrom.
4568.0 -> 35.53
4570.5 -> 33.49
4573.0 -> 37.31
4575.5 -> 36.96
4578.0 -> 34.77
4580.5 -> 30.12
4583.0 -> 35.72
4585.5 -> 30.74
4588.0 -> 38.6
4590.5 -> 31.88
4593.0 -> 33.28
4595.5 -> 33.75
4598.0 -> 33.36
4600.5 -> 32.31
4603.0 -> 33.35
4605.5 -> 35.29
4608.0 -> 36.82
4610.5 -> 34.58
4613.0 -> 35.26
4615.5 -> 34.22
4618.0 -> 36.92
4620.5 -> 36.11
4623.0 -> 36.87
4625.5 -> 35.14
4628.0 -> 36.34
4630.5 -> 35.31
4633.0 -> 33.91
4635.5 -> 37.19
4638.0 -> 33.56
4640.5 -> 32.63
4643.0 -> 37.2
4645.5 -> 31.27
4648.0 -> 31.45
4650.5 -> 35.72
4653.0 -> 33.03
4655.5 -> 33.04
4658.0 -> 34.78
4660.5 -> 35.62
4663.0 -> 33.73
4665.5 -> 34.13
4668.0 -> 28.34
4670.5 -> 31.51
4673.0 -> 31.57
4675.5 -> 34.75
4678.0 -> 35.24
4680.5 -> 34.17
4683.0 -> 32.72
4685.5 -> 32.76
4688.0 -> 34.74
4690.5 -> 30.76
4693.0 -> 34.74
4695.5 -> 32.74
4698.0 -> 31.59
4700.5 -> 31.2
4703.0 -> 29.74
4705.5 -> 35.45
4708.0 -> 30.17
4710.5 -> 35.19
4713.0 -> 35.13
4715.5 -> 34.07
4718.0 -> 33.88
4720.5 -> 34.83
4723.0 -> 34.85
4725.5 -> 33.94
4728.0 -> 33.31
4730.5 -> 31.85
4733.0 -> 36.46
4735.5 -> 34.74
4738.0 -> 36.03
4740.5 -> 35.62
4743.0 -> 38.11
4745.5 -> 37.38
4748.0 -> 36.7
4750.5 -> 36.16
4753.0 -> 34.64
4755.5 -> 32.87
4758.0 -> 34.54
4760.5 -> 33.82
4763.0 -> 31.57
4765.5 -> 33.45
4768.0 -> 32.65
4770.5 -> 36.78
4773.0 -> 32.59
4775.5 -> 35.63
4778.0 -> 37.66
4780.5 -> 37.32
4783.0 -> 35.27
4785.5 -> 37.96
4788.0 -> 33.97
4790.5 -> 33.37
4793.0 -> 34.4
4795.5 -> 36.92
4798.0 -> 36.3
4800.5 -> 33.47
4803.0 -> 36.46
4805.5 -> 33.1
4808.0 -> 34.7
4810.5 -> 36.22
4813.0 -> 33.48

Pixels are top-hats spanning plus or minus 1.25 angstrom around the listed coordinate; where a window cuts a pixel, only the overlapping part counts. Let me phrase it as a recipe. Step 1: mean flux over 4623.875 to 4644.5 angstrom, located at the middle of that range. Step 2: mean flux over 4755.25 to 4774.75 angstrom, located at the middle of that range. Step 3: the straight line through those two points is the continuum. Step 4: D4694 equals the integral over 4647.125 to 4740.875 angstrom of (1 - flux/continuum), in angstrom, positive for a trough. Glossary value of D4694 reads 2.6 angstrom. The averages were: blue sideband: 35.1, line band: 33.5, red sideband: 33.6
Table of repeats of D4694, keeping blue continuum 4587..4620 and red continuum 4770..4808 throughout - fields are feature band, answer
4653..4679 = 1.20 angstrom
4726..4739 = 0.26 angstrom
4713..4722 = 0.17 angstrom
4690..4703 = 1.09 angstrom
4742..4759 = -0.27 angstrom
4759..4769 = 0.66 angstrom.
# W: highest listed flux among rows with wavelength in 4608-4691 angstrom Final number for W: 37.2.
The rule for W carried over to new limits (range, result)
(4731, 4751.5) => 38.11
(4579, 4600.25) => 38.6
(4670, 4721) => 35.45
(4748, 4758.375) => 36.7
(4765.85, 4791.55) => 37.96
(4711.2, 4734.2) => 36.46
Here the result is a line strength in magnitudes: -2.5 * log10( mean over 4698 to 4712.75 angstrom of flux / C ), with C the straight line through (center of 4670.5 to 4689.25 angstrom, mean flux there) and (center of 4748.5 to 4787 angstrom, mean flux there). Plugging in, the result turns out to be 0.05 mag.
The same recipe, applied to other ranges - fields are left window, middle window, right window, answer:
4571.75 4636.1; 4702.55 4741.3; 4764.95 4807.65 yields 0.03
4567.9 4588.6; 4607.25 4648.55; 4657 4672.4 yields -0.04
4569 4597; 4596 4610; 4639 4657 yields -0.01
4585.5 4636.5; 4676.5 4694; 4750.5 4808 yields 0.04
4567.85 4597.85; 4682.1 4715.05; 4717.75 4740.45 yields 0.05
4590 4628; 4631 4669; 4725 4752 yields 0.04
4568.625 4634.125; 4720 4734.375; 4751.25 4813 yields 0.02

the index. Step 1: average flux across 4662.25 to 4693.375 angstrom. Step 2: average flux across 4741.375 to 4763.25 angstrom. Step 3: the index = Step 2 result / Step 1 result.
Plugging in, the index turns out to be 1.07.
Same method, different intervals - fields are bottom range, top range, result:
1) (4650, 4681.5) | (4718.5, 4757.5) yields 1.05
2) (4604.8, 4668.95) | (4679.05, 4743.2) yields 0.98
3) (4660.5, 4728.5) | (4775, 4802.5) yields 1.07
